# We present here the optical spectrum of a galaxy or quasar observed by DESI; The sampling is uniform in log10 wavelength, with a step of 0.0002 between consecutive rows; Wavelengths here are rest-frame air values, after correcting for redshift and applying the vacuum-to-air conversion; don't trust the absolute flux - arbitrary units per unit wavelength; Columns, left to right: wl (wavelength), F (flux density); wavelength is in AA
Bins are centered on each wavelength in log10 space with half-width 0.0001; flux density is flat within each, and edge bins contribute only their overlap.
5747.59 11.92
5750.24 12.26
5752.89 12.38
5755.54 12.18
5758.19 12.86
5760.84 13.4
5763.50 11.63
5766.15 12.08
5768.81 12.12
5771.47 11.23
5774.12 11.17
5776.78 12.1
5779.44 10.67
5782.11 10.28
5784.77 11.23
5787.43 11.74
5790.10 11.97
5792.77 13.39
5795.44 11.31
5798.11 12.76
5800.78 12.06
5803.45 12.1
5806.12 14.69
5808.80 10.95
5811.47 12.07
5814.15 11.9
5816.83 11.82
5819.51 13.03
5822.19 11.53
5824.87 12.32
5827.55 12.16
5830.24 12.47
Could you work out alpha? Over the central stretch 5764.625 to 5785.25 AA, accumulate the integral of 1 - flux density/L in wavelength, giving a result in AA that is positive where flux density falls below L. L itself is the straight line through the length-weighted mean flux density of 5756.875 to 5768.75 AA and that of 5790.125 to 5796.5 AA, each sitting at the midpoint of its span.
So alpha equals 1.7 AA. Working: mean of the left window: 12.4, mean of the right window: 12.3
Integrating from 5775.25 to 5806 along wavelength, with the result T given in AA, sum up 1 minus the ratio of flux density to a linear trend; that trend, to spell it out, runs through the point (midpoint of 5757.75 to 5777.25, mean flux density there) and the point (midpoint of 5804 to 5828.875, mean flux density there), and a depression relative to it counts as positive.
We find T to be 0.6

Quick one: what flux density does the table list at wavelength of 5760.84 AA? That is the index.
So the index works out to 13.4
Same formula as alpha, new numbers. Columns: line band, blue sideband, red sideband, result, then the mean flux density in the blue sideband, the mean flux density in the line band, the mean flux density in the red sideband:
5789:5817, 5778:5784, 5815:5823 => -2.01 AA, 10.6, 12.3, 12.1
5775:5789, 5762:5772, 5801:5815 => 0.93 AA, 11.8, 11.2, 12.3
